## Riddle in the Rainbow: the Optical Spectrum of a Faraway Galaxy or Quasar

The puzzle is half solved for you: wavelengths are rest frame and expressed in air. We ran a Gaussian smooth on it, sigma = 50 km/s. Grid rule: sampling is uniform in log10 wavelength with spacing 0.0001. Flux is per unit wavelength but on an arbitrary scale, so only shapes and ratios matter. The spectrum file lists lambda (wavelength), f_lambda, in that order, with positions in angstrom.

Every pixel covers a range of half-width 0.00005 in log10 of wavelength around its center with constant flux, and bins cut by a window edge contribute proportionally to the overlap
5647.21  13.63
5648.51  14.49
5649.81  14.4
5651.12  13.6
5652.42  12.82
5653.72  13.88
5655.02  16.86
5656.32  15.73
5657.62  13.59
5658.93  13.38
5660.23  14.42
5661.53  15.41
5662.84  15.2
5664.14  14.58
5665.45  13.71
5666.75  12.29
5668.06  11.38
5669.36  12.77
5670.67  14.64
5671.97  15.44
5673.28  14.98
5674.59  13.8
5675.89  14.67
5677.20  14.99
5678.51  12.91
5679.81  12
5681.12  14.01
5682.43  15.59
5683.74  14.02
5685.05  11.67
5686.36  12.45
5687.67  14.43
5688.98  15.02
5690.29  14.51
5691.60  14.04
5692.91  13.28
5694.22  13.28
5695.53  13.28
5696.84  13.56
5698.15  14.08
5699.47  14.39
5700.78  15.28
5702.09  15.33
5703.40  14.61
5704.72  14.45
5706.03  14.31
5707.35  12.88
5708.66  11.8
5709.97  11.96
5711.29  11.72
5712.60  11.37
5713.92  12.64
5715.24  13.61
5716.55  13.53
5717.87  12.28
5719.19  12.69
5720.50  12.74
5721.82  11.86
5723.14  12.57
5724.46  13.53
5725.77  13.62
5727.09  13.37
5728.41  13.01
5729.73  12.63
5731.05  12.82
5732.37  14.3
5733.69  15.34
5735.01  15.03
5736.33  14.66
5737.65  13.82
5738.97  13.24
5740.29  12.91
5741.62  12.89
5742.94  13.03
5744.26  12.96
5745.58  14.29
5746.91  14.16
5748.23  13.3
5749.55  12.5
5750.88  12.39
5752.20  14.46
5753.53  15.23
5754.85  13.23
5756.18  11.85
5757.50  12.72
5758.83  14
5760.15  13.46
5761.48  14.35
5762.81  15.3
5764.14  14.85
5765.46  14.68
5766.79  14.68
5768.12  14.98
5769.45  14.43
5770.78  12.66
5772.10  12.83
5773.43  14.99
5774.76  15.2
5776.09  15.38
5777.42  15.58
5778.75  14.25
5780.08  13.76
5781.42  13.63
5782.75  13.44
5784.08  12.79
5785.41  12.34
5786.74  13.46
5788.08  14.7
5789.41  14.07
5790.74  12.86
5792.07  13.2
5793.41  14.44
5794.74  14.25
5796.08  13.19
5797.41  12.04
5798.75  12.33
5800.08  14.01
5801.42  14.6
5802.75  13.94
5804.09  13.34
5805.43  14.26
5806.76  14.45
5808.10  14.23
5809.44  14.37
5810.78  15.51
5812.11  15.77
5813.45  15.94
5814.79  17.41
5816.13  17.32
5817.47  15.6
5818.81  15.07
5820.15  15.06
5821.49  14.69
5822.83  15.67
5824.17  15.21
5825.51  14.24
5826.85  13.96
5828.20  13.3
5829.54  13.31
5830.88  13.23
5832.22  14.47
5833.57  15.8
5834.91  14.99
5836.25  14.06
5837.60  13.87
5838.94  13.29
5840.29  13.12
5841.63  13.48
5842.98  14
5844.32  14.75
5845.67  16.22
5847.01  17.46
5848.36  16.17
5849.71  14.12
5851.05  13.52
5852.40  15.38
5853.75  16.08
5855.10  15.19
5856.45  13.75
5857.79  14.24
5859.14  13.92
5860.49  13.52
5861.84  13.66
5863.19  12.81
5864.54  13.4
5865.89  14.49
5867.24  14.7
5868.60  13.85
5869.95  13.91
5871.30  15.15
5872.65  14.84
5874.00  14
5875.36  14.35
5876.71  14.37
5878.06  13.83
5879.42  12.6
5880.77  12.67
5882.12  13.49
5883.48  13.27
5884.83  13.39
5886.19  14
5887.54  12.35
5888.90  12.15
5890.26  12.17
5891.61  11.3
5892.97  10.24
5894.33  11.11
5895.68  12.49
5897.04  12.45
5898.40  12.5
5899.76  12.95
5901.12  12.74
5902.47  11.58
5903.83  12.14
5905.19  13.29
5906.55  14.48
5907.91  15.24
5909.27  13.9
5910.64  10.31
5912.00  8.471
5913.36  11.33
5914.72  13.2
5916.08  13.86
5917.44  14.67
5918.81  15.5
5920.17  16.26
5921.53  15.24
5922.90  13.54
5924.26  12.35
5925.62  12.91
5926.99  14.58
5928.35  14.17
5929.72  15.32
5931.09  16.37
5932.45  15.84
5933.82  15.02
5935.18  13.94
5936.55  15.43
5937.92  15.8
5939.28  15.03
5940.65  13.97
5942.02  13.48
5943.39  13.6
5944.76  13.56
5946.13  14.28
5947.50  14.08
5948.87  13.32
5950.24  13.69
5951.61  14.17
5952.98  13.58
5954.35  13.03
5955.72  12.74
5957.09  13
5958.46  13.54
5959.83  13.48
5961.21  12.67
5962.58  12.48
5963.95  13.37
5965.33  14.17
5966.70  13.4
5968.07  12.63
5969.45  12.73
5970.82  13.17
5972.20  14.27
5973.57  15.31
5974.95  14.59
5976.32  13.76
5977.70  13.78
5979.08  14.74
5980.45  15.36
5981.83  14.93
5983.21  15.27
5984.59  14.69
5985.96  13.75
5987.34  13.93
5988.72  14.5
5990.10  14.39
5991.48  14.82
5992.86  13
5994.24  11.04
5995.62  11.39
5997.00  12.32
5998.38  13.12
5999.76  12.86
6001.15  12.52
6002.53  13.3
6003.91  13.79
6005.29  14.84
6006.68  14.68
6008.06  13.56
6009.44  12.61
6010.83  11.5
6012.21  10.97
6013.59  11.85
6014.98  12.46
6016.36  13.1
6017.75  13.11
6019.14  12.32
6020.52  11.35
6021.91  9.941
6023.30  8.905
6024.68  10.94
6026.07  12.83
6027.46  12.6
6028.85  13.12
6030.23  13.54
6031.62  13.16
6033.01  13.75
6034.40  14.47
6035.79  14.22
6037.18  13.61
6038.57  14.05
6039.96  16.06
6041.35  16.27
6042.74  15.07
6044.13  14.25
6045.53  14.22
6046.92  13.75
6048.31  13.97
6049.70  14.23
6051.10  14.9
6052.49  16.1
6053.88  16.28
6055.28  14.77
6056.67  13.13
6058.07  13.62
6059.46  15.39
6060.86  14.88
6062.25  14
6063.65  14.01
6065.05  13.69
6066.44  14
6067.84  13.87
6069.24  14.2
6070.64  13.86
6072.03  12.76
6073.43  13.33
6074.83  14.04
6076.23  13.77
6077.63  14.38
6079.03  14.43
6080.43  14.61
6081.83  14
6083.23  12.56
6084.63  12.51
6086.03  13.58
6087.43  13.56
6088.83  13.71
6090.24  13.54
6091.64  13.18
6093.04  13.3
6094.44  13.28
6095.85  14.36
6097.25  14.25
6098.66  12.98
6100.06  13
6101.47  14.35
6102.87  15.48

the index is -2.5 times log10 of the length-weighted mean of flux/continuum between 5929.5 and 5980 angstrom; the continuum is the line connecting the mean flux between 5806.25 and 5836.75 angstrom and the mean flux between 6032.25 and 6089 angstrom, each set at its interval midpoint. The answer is 0.04 mag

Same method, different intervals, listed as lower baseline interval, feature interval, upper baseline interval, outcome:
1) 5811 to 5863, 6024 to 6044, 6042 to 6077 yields 0.03 mag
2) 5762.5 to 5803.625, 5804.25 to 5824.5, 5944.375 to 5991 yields -0.10 mag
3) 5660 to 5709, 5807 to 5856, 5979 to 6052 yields -0.09 mag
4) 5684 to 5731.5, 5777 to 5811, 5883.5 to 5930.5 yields -0.05 mag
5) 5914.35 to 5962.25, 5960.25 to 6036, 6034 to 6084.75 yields 0.08 mag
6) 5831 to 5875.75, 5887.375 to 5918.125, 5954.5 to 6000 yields 0.14 mag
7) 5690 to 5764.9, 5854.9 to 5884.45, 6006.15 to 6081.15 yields -0.03 mag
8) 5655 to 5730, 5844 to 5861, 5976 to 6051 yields -0.11 mag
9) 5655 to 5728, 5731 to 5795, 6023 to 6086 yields -0.01 mag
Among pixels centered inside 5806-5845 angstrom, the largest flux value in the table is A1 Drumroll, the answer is 17.41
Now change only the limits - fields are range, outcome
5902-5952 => 16.37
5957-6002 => 15.36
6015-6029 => 13.12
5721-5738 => 15.34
